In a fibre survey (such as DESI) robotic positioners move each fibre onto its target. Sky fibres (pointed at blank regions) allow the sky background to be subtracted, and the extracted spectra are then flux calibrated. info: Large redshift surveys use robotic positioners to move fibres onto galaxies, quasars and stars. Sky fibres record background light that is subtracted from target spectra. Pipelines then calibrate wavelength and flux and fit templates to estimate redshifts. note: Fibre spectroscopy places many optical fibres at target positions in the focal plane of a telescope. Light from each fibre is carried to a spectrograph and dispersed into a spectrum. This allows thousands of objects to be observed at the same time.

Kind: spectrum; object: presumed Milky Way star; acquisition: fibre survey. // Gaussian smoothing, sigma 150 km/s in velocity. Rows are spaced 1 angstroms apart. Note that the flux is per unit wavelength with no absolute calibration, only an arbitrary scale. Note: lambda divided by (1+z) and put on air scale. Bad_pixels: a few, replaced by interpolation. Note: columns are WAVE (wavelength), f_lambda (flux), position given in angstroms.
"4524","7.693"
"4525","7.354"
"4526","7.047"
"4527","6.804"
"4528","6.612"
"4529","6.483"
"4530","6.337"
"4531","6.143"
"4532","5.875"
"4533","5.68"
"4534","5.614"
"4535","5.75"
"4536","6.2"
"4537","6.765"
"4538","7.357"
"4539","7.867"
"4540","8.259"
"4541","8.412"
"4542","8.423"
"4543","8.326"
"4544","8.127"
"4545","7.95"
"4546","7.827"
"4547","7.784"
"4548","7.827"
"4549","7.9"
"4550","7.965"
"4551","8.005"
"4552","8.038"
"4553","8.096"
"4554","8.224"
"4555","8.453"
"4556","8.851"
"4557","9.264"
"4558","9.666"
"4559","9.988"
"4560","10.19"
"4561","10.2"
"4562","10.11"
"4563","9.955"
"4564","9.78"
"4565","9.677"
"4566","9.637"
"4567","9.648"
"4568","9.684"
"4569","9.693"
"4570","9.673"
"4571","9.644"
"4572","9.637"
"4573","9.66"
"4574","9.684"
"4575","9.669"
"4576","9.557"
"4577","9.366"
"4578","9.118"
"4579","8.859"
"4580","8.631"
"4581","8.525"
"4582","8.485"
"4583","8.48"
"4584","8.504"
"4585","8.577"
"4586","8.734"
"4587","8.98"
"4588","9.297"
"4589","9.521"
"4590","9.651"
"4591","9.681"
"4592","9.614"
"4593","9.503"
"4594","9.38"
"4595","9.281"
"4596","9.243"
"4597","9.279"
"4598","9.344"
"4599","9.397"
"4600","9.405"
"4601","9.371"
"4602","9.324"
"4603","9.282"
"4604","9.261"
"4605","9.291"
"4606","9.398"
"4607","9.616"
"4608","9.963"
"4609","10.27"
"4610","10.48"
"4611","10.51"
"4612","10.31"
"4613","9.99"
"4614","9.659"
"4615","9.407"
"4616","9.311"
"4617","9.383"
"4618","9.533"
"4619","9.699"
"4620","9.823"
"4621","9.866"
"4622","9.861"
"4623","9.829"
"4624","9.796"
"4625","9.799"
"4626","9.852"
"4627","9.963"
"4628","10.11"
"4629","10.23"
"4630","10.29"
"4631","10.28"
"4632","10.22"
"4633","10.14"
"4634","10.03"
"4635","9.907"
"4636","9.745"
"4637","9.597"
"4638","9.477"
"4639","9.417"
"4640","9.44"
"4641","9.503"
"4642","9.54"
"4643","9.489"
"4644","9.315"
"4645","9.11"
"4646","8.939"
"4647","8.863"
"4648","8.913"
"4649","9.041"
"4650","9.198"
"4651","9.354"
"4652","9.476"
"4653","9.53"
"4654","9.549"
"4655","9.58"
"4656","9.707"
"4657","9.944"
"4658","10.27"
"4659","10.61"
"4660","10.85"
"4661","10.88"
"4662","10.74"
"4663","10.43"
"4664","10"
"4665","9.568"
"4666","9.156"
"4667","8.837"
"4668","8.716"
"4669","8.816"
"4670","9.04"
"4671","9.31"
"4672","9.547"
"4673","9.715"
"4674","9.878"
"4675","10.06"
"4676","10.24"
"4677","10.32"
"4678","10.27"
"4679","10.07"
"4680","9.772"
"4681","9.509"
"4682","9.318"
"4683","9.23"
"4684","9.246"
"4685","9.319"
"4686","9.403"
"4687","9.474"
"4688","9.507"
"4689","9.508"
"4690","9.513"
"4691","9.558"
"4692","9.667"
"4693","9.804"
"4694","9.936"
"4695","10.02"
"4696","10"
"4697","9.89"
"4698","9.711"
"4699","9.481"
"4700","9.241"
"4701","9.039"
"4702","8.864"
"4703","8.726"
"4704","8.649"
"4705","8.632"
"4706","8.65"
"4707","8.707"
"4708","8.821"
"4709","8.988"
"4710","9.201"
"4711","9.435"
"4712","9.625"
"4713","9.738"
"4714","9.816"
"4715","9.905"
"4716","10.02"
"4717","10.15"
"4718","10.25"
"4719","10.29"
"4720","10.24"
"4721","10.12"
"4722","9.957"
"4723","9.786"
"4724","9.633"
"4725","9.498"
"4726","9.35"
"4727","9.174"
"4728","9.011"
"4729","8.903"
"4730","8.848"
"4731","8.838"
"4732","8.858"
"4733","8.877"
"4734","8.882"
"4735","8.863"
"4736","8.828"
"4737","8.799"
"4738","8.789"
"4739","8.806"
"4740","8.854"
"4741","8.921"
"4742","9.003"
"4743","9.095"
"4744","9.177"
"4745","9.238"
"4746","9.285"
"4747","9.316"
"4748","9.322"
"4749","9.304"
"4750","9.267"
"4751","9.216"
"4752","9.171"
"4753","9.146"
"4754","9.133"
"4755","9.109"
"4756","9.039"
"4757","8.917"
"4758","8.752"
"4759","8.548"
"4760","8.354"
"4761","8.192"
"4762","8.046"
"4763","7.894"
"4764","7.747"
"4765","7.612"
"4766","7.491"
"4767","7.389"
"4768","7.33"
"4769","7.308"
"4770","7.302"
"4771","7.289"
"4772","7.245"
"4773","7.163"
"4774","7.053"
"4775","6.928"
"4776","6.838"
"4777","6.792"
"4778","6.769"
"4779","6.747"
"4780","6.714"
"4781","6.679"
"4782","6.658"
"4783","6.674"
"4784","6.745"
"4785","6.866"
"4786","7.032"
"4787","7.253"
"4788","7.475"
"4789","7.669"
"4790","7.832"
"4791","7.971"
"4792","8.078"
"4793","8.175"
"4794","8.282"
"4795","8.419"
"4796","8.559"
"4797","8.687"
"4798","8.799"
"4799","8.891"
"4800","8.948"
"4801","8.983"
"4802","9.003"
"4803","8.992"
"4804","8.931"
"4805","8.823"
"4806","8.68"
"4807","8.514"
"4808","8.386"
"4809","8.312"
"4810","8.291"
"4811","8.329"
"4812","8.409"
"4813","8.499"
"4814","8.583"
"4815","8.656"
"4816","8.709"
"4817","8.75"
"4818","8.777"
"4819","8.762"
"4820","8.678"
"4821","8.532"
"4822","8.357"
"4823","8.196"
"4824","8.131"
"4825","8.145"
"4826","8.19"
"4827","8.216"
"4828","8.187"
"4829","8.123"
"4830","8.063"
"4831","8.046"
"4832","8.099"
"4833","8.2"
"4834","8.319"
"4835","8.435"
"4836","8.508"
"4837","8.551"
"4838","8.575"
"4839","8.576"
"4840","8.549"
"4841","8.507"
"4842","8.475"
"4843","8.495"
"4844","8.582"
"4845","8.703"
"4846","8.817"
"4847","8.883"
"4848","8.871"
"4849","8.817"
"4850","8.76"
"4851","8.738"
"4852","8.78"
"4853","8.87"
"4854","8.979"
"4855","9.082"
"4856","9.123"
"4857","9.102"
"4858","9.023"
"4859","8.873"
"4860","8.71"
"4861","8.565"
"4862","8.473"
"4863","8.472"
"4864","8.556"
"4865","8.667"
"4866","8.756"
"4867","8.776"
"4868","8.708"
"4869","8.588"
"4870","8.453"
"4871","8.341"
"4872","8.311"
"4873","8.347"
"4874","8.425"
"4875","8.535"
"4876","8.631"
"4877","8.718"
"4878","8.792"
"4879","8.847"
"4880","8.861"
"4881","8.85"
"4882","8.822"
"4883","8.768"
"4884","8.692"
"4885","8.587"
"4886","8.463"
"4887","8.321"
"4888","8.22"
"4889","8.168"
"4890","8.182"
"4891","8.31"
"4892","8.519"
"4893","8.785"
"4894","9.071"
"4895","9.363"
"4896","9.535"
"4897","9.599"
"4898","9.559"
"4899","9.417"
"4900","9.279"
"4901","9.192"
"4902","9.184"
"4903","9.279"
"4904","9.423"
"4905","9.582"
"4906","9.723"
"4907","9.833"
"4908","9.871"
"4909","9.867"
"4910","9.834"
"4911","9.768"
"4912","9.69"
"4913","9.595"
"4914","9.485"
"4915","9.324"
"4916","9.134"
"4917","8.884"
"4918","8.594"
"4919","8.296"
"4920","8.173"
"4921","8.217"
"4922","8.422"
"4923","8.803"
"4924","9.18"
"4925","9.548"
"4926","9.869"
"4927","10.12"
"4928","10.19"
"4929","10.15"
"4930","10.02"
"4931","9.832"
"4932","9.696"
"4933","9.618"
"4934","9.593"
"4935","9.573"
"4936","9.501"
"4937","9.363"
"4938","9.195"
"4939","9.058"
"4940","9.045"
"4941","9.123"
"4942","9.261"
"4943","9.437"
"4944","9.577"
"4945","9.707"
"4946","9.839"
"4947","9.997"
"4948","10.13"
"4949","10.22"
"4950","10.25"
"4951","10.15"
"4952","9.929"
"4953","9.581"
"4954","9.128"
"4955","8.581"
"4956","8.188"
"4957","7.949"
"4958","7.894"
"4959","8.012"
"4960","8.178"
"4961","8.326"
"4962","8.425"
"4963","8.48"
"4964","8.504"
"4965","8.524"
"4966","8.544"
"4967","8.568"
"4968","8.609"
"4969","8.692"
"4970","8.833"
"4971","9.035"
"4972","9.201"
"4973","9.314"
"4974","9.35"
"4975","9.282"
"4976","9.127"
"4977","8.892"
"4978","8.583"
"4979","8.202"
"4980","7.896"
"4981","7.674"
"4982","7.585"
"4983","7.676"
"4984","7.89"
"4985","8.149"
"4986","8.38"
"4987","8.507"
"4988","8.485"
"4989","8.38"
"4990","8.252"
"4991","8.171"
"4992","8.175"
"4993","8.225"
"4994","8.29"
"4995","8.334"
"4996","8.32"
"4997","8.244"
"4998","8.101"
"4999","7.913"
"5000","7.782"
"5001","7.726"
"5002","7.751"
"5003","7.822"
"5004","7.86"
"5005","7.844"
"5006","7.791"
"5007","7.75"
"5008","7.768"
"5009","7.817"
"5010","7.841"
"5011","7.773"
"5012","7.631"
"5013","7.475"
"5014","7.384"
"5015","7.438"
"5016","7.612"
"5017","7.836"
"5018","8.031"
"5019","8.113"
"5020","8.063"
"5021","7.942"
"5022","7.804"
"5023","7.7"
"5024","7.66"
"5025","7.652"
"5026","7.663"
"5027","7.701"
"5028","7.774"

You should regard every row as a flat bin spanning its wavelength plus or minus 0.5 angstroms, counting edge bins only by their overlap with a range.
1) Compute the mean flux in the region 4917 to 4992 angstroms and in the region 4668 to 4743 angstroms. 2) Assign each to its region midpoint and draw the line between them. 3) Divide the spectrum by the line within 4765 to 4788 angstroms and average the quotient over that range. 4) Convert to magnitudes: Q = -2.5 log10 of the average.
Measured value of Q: 0.30 mag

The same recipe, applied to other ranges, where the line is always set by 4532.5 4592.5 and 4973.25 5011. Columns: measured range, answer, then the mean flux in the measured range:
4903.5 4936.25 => -0.145 mag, 9.44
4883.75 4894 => -0.020 mag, 8.45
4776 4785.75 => 0.241 mag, 6.75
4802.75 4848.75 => -0.014 mag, 8.49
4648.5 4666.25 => -0.153 mag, 9.89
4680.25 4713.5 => -0.098 mag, 9.35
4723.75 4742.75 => -0.060 mag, 8.98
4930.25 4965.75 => -0.122 mag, 9.2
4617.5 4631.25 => -0.151 mag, 9.92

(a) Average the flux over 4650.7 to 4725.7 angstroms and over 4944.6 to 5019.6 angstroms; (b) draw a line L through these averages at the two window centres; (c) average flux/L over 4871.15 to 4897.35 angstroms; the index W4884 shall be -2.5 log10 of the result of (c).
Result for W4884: 0.02 mag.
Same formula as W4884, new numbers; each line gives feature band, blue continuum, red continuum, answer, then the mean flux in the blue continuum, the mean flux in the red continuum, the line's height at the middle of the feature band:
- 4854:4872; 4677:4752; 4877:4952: 0.070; 9.37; 9.28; 9.3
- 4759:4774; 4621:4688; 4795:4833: 0.166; 9.69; 8.51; 8.86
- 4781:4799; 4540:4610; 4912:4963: 0.190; 9.13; 9.24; 9.2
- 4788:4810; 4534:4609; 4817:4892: 0.018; 8.93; 8.56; 8.64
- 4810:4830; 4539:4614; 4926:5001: 0.071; 9.18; 8.88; 8.99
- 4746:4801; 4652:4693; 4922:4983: 0.193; 9.71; 9.1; 9.49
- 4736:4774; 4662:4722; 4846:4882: 0.094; 9.55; 8.73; 9.25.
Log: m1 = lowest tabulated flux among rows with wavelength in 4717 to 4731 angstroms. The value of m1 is 8.838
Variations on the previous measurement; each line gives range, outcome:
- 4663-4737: 8.632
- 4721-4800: 6.658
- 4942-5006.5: 7.585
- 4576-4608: 8.48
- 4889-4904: 8.168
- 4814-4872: 8.046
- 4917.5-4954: 8.173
